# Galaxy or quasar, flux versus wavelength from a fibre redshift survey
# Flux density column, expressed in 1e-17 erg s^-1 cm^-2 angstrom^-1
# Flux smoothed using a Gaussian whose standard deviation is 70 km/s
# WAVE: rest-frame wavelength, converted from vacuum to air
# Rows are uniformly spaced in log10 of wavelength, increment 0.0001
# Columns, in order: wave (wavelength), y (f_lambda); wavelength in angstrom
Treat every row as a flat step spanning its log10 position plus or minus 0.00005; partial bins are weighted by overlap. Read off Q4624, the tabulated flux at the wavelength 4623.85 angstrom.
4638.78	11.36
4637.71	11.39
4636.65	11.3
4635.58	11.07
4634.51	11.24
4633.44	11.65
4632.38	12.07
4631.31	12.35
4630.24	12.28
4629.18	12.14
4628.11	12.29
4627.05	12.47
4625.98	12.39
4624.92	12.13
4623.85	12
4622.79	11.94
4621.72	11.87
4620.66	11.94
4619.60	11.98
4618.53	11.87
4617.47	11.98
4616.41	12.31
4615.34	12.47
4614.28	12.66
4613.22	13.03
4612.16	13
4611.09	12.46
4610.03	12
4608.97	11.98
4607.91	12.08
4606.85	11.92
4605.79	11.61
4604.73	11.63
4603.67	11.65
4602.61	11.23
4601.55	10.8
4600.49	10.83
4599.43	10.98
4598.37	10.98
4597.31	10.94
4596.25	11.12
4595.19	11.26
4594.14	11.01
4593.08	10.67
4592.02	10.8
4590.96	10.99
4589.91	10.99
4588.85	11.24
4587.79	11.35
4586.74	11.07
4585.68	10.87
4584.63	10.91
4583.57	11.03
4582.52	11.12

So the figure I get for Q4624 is 12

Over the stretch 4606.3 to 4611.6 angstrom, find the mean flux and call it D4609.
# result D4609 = 12.1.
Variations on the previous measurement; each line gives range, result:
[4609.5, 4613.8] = 12.6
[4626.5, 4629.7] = 12.3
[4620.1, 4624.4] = 11.9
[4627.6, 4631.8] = 12.3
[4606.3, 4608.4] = 12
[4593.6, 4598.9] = 11.1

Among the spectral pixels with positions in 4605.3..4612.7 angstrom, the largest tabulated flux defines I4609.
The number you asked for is 13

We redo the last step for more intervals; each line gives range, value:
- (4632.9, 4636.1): 11.65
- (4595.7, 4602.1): 11.12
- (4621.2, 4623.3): 11.94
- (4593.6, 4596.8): 11.26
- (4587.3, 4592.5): 11.35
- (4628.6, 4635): 12.35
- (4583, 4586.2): 11.03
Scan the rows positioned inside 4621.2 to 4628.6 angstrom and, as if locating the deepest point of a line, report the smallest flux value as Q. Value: 11.87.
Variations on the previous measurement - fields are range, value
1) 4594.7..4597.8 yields 10.94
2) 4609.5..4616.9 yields 12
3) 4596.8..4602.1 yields 10.8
